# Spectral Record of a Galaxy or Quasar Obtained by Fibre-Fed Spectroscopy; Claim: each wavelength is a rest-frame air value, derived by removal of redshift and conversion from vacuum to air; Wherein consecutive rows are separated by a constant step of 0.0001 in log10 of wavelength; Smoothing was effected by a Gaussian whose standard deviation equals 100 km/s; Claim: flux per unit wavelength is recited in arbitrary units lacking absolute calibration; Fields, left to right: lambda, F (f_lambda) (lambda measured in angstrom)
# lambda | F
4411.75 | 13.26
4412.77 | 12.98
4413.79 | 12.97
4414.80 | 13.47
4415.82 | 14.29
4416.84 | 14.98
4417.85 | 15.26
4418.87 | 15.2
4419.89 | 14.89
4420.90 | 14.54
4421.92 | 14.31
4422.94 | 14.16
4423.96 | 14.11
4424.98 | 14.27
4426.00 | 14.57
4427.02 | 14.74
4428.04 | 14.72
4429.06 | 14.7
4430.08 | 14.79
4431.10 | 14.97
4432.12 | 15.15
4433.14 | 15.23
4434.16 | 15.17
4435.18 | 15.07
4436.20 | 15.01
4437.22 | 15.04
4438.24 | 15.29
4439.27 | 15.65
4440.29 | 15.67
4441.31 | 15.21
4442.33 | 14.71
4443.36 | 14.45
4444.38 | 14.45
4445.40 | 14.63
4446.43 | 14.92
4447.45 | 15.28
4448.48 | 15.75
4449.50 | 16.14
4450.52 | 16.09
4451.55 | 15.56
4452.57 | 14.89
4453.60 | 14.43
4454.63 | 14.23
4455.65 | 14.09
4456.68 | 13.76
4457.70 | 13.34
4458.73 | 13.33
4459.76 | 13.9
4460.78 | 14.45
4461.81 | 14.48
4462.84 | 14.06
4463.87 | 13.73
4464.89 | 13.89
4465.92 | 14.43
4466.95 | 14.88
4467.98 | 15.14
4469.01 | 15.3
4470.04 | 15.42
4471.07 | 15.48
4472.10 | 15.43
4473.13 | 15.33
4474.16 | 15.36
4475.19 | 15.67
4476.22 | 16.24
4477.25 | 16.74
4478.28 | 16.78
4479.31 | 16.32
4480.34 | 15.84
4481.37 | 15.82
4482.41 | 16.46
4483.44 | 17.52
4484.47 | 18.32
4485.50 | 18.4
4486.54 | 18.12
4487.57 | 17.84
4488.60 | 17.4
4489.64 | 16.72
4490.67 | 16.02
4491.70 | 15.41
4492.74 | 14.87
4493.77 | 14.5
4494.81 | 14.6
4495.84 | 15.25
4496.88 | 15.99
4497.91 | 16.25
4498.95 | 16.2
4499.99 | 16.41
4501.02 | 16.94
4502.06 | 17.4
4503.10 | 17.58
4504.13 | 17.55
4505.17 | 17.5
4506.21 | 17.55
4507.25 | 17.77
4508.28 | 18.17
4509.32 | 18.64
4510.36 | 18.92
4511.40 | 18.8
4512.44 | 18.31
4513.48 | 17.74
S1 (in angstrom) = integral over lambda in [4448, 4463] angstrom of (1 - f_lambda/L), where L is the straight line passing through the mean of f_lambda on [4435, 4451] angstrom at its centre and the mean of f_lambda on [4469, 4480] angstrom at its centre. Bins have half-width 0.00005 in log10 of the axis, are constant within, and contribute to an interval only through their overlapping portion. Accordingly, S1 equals 0.9 angstrom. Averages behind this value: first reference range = 15.2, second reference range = 15.9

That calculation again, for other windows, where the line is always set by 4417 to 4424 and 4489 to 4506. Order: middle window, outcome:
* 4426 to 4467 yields 1.2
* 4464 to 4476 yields 0.4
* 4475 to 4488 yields -0.9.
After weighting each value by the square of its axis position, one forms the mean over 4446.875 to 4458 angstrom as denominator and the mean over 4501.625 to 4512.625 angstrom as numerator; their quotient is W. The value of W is 1.24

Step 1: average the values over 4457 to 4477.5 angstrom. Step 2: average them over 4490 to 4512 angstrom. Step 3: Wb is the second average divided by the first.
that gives 1.13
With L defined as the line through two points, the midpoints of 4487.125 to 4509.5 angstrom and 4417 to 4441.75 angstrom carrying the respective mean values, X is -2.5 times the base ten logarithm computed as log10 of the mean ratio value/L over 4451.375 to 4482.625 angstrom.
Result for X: 0.06 mag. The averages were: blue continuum 14.9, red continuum 16.6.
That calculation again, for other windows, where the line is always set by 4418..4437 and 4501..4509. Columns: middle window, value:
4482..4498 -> 0.04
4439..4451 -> 0.01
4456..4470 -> 0.13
